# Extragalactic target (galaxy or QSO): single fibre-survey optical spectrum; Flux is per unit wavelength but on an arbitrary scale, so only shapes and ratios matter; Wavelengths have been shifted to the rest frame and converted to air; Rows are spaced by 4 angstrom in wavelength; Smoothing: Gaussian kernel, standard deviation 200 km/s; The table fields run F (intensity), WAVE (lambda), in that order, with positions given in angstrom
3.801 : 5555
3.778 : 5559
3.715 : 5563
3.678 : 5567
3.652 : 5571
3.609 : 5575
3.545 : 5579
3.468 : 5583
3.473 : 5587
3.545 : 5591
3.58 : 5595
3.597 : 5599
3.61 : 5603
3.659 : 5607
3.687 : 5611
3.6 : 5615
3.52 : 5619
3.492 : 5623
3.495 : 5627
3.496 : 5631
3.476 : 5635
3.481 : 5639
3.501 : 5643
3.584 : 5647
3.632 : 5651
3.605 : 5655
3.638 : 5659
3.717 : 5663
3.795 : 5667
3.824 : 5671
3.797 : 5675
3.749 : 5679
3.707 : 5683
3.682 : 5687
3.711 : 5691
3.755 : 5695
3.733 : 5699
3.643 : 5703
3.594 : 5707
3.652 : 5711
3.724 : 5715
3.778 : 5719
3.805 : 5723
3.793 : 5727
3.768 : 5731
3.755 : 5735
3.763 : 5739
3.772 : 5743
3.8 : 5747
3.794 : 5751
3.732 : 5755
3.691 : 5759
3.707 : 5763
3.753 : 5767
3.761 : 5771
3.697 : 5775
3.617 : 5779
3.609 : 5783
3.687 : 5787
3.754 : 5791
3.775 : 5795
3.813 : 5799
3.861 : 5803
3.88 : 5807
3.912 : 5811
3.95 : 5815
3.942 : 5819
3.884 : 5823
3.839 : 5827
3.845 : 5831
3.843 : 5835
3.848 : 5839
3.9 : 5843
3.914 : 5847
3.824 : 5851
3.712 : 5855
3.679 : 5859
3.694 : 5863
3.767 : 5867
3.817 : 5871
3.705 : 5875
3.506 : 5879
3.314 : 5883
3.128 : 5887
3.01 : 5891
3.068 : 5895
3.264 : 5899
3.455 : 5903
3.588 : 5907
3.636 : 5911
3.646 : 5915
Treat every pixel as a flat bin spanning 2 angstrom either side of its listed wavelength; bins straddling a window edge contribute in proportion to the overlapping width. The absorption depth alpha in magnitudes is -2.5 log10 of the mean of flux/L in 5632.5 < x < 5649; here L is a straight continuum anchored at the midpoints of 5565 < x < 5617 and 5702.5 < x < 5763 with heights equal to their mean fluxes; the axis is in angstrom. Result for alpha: 0.04 mag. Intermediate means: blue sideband 3.59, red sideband 3.74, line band 3.51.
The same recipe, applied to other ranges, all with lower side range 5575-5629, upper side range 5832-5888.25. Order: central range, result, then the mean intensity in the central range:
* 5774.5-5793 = -0.004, 3.67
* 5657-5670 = -0.039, 3.72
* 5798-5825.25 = -0.063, 3.89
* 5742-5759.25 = -0.036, 3.76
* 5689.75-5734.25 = -0.031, 3.72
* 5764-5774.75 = -0.027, 3.74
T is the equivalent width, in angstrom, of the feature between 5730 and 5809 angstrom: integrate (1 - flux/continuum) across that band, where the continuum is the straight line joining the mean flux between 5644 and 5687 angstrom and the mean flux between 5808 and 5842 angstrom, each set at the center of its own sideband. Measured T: 1.4 angstrom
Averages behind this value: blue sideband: 3.7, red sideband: 3.88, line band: 3.75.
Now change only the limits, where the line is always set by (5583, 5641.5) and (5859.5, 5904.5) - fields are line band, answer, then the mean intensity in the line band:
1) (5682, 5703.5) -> -1.2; 3.71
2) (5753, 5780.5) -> -1.8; 3.71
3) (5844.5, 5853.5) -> -1.1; 3.86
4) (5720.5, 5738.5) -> -1.4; 3.78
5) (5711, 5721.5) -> -0.7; 3.73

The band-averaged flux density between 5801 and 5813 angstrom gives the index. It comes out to 3.88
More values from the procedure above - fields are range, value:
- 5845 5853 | 3.87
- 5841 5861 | 3.81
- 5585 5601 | 3.55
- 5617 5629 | 3.5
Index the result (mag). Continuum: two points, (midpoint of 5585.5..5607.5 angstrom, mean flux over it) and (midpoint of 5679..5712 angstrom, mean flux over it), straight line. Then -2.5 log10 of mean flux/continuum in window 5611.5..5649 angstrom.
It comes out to 0.027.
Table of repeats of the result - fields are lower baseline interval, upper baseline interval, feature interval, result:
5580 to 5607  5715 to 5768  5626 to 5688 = 0.00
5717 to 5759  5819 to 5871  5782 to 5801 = 0.02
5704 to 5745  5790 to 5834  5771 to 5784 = 0.04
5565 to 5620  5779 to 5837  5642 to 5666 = 0.01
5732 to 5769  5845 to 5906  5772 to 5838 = -0.05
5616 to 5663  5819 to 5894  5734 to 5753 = -0.05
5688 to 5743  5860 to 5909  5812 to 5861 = -0.09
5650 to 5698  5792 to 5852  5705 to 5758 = 0.01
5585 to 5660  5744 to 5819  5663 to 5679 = -0.05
